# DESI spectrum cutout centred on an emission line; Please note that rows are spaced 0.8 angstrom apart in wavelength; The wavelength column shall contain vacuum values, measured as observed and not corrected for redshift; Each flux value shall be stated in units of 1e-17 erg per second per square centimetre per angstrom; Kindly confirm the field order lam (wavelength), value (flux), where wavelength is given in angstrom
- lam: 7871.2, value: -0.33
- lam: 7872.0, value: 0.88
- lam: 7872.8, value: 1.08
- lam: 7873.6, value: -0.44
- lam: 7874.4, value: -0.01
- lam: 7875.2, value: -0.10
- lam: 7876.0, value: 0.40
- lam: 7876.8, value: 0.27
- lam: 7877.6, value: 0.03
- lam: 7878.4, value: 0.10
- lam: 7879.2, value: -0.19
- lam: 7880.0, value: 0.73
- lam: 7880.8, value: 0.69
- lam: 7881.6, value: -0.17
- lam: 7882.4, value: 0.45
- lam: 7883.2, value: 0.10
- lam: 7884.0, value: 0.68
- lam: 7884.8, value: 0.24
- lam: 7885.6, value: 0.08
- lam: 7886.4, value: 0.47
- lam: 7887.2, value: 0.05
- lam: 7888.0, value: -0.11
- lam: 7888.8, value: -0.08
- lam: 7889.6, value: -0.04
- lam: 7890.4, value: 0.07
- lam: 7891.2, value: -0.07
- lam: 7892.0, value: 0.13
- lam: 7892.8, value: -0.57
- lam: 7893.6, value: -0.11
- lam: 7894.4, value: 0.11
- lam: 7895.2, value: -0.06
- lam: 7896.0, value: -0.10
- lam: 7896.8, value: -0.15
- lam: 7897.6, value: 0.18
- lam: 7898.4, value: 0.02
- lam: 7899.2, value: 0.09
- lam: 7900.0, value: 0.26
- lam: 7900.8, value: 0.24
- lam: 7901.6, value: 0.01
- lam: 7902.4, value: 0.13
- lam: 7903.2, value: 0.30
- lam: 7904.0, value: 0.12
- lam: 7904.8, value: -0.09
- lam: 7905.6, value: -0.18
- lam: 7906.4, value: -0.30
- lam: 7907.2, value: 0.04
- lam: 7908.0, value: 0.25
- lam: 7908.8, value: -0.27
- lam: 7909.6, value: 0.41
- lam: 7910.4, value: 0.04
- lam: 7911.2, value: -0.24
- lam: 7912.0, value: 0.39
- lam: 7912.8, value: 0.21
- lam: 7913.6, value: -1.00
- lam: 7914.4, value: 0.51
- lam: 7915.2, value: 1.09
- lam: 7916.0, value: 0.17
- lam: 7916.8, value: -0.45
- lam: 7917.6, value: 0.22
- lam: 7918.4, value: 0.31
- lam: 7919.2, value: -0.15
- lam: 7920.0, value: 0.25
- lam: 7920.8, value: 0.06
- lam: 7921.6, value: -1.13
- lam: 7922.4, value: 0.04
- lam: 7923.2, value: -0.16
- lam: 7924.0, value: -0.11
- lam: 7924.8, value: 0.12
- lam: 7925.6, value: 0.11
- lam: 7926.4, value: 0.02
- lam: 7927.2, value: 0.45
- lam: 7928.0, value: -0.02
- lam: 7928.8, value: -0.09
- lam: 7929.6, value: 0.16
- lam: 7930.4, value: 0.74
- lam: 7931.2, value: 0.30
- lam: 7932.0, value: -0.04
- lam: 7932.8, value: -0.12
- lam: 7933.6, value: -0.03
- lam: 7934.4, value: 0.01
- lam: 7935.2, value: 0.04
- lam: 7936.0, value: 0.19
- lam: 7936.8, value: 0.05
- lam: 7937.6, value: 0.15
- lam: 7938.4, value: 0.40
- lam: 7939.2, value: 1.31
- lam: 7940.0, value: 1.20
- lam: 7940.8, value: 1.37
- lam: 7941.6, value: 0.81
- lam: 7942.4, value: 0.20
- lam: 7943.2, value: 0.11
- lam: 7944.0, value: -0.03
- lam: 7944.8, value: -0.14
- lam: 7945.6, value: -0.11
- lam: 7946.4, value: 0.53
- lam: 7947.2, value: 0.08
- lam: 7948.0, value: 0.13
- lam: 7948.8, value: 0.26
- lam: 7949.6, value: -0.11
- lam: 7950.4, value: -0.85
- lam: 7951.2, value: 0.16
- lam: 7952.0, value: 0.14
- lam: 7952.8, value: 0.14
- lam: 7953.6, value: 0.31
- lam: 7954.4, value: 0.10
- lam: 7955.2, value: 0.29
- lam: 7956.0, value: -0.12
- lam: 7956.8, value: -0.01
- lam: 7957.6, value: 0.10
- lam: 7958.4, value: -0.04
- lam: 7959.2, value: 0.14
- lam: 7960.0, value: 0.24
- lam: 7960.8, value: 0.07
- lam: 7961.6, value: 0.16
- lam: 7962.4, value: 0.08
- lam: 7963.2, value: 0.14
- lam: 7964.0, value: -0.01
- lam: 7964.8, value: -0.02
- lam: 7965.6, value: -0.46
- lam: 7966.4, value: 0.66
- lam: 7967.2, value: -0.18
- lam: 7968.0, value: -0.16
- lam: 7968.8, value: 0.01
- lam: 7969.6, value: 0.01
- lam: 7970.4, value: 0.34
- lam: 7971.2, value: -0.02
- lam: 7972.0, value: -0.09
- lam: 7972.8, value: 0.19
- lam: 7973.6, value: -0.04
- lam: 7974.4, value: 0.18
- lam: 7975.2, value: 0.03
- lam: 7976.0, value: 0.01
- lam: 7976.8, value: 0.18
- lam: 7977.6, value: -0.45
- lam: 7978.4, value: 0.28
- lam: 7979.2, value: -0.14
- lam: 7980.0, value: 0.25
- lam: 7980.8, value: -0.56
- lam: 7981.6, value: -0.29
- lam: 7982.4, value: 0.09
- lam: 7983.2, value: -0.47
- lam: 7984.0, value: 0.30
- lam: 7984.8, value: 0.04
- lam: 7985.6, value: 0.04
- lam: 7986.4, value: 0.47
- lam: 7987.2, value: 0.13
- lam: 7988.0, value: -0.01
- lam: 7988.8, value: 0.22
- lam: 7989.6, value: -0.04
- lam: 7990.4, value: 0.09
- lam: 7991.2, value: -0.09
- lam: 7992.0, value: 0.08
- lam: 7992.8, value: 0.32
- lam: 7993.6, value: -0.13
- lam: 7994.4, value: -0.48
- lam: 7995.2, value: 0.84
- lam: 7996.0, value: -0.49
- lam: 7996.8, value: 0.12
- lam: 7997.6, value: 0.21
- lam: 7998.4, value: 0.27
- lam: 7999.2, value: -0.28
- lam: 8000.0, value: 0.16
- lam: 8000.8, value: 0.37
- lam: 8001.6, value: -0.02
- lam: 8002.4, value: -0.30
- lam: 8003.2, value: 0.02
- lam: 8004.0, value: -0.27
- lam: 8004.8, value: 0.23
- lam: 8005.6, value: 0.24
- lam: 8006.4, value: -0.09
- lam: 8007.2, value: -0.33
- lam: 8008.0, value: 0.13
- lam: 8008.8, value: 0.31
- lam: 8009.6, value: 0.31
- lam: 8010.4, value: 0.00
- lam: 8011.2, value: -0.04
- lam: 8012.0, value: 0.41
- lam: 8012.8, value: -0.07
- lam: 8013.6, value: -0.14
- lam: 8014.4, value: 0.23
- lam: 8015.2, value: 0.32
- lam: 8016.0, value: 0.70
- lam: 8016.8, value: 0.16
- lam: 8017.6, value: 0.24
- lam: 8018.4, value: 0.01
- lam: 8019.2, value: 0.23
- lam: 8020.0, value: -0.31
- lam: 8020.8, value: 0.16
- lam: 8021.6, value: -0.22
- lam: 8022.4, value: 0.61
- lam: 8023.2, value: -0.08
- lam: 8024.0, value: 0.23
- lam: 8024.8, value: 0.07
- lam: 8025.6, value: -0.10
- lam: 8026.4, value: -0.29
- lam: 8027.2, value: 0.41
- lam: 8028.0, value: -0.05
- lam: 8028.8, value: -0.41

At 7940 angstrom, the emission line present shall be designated H-alpha 6563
